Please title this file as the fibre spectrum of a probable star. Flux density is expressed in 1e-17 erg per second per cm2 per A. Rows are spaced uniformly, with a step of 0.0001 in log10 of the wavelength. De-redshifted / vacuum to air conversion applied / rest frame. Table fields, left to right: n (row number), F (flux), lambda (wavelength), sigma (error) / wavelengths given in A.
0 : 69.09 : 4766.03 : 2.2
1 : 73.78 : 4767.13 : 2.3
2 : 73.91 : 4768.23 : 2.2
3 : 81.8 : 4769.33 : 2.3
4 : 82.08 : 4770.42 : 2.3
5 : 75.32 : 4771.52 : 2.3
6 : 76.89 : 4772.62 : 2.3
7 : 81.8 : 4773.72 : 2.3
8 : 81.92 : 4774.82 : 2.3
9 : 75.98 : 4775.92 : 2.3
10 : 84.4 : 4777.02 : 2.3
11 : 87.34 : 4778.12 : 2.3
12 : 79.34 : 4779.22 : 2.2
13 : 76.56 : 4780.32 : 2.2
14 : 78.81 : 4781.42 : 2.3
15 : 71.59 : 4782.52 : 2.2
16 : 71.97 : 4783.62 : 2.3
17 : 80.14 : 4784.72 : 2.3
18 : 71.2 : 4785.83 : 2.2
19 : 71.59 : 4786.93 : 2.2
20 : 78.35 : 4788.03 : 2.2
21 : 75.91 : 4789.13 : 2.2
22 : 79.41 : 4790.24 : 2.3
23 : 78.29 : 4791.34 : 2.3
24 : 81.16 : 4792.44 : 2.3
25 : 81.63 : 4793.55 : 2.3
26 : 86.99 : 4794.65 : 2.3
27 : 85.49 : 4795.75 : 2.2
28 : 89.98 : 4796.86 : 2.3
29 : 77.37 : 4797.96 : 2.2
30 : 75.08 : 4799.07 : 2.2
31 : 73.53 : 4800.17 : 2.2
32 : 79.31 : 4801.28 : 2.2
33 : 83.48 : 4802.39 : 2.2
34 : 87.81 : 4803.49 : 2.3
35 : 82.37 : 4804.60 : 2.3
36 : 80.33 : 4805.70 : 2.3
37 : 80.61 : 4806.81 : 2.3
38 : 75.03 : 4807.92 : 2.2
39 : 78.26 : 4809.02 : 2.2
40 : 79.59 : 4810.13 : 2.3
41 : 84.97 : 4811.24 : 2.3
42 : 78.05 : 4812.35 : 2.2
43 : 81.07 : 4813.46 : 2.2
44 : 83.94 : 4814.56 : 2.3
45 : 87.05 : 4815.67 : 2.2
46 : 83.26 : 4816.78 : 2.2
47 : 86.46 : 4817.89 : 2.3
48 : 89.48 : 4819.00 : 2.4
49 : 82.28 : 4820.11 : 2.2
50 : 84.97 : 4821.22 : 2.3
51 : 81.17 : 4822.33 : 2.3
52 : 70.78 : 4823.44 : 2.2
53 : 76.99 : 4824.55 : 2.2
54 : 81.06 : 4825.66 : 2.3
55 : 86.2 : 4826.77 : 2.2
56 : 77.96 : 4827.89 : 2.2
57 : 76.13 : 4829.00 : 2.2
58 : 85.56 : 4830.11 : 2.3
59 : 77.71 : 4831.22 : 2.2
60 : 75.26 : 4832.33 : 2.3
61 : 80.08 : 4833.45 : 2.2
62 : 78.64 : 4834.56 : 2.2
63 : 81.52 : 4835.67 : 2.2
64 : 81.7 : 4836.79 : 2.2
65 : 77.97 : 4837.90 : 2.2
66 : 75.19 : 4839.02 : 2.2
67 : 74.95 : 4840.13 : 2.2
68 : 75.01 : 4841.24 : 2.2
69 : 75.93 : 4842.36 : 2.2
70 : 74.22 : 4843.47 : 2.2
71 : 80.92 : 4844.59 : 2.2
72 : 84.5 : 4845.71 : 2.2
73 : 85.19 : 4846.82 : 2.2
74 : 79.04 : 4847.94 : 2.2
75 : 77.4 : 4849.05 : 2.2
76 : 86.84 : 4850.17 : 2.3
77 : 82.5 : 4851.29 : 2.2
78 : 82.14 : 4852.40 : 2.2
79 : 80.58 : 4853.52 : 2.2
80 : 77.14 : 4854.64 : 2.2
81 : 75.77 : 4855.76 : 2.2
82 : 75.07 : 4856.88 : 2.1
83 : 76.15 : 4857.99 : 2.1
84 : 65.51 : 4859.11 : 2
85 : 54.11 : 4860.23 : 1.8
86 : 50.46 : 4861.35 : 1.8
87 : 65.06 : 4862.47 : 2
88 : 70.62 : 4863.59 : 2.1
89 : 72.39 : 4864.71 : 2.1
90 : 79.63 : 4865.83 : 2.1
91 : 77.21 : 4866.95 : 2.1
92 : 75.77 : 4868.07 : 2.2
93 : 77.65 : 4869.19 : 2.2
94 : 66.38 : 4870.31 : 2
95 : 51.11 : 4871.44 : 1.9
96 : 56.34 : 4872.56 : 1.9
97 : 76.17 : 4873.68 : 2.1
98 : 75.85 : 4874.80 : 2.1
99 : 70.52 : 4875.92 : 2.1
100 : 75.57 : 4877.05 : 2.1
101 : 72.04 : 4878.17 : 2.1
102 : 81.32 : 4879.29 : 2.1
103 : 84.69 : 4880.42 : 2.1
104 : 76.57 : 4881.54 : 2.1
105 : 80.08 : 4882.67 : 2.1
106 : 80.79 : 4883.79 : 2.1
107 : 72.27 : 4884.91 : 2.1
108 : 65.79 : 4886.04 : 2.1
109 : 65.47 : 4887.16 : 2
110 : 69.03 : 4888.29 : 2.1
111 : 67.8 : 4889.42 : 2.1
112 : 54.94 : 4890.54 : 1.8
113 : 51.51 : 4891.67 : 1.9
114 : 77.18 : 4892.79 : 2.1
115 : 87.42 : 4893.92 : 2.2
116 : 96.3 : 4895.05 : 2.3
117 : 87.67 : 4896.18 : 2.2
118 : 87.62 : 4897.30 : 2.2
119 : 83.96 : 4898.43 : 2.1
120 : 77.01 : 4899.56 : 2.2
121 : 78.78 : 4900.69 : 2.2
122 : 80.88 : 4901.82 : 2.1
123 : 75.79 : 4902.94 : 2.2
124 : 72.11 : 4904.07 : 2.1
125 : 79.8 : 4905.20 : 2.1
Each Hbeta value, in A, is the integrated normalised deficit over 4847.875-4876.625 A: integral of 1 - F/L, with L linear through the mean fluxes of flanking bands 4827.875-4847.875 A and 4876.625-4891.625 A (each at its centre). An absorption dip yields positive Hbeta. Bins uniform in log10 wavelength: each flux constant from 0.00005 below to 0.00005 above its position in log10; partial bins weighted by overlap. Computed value 1.22 A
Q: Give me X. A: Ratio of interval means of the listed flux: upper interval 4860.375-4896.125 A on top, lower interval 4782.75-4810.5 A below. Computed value 0.90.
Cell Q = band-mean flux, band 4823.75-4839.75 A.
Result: 79.2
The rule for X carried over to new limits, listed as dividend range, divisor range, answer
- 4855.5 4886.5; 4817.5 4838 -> 0.89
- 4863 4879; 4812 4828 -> 0.87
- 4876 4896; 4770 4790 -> 0.95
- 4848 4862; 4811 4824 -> 0.89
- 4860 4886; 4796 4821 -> 0.87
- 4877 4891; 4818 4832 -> 0.90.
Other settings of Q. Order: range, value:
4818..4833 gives 80.6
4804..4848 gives 80.3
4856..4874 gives 68.1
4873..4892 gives 71.9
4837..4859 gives 78.6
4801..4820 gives 82.5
